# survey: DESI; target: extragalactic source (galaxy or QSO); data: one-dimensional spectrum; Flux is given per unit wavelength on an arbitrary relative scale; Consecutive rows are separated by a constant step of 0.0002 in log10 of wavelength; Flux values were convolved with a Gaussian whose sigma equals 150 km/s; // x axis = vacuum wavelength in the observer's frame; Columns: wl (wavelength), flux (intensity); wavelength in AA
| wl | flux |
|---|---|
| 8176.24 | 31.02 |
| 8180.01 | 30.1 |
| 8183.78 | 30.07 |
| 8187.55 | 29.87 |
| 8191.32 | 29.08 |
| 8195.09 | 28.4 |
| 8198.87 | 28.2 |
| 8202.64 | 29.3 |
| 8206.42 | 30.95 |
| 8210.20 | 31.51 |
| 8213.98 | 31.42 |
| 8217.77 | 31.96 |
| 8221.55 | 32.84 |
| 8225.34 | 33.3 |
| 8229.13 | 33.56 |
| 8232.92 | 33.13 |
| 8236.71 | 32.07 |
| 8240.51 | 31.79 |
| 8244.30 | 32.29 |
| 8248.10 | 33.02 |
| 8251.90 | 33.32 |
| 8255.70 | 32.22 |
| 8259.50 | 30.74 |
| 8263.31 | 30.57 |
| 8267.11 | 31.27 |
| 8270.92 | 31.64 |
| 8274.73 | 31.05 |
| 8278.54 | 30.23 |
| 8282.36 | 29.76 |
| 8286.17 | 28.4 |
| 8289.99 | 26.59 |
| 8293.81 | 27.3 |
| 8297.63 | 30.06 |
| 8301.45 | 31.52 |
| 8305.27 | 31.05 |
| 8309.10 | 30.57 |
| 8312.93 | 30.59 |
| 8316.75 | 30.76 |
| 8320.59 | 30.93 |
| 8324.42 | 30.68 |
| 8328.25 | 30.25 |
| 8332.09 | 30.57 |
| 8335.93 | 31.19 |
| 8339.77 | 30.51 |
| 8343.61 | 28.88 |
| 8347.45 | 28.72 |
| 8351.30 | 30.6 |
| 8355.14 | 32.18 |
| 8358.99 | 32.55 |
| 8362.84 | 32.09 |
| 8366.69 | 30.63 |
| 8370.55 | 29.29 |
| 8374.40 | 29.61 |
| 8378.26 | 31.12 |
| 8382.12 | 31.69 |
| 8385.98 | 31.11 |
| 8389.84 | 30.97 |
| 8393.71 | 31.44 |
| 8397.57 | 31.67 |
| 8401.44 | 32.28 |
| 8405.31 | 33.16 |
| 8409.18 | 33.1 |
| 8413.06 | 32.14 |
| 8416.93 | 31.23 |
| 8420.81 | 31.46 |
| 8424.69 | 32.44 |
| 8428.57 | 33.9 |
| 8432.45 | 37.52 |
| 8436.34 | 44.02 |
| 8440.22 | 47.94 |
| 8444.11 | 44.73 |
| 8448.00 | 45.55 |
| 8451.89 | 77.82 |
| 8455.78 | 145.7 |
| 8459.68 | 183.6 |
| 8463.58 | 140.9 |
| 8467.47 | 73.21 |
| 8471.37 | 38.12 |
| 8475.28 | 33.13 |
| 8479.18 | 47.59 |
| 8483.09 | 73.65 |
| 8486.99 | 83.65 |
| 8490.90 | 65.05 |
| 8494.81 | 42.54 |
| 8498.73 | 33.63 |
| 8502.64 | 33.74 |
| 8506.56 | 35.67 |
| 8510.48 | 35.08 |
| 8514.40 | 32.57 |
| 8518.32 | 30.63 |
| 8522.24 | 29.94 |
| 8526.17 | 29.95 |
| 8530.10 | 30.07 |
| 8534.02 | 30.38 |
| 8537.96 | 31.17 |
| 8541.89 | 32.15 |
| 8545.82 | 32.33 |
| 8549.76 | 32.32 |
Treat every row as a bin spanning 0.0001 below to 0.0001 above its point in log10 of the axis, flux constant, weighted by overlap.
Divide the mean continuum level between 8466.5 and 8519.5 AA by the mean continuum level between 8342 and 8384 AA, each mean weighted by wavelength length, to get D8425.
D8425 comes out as 1.52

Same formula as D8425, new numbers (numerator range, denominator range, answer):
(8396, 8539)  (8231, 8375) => 1.65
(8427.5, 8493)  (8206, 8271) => 2.24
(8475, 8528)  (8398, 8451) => 1.16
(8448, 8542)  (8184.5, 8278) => 1.85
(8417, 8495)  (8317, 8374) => 2.15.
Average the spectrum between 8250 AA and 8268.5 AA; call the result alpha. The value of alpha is 31.6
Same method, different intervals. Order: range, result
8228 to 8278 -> 32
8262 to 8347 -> 30.2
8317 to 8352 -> 30.3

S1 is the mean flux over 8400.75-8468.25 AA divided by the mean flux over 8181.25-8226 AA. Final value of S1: 2.0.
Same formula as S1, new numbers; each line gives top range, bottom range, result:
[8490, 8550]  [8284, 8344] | 1.14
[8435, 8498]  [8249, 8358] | 2.42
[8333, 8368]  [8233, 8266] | 0.96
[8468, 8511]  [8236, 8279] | 1.53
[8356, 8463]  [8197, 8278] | 1.47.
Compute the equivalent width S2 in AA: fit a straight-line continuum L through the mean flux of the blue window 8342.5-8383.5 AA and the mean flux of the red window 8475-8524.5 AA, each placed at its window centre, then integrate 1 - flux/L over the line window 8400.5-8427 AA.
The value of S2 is 2.6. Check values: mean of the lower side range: 30.7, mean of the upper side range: 44.7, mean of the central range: 32.3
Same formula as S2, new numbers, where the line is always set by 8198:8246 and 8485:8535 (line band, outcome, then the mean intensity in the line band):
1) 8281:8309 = 3.7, 29.3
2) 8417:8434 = 1.8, 33.5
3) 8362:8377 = 2.3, 30.3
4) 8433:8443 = -1.9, 44.7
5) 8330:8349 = 2.7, 30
